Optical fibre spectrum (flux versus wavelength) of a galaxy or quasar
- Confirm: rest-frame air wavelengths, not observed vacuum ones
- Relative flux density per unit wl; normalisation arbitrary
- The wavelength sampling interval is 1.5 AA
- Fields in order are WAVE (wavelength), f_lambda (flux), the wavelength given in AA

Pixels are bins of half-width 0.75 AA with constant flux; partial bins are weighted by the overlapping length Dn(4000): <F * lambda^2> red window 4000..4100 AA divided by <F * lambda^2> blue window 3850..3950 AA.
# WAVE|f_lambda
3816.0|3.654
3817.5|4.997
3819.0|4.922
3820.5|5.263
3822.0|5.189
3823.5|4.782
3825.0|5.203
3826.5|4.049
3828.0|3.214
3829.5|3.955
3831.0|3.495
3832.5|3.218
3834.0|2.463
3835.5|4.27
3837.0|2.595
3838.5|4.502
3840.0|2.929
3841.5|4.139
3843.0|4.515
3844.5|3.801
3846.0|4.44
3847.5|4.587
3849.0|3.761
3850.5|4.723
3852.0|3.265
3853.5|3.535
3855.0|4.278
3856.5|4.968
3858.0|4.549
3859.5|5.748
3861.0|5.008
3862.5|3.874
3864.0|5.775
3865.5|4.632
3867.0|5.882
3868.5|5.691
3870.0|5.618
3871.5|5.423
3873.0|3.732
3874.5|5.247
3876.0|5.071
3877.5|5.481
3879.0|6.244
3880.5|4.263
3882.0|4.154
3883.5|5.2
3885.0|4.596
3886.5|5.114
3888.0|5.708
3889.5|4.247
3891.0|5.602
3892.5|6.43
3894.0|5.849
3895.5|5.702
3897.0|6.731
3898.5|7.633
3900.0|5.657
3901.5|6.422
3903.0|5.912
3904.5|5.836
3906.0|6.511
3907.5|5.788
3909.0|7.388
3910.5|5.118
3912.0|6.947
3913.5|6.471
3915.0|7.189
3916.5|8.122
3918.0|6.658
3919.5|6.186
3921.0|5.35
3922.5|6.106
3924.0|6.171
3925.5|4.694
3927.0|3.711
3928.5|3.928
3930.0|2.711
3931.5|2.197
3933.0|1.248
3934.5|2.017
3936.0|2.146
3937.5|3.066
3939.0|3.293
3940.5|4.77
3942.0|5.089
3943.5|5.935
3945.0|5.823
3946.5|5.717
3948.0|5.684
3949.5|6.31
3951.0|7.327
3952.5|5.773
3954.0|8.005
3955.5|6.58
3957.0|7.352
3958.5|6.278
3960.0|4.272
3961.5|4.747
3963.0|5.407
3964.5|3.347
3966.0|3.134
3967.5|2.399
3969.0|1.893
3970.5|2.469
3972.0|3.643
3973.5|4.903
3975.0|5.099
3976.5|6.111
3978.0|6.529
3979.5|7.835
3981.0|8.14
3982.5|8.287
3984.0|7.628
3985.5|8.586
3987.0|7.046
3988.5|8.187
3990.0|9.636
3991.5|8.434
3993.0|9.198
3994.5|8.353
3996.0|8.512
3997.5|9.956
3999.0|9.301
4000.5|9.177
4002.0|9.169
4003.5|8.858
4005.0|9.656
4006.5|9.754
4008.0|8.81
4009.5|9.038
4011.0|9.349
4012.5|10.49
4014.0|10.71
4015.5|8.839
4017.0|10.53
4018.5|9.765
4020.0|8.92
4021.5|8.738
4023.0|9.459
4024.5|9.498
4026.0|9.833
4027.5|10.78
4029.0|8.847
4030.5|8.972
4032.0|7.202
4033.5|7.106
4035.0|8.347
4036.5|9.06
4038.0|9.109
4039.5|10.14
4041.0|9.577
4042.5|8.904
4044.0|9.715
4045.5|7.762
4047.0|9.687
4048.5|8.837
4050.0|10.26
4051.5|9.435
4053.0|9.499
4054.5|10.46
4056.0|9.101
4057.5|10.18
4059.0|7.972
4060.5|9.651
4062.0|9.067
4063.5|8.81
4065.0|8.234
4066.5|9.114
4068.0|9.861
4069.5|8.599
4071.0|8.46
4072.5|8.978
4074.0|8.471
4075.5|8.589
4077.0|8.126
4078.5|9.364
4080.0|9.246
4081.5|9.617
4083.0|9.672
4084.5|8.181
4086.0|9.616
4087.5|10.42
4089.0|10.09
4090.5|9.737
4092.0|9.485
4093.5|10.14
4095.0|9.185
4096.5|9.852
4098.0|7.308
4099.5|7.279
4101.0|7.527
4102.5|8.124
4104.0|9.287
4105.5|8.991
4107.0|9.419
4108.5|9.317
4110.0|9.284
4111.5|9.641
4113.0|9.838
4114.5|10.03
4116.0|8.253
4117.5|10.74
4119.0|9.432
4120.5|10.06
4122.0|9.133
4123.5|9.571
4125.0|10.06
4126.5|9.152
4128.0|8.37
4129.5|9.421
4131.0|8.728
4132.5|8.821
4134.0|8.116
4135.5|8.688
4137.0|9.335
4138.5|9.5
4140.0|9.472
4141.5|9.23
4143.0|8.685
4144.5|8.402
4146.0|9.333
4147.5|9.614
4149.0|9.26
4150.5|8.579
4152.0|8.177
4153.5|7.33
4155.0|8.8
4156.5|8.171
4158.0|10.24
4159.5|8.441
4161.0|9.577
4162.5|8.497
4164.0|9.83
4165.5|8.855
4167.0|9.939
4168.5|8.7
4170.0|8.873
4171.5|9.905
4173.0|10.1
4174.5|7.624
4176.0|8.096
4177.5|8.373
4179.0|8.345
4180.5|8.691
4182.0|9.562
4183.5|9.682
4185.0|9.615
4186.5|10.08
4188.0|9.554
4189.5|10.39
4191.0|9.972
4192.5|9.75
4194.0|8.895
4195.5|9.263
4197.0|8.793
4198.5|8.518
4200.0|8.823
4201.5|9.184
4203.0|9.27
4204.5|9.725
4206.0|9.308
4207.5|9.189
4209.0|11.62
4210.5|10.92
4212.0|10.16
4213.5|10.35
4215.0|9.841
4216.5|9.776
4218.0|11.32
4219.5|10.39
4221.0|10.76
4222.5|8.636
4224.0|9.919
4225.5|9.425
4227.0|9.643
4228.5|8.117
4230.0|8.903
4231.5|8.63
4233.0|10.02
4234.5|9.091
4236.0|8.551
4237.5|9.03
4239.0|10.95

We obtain 1.9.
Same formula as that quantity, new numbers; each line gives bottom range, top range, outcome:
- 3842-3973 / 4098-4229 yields 2.08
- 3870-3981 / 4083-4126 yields 1.94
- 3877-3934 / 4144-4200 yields 1.89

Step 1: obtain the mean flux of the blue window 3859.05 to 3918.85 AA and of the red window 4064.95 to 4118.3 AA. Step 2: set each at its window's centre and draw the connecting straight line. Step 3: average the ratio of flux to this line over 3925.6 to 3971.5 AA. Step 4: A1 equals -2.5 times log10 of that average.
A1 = 0.46 mag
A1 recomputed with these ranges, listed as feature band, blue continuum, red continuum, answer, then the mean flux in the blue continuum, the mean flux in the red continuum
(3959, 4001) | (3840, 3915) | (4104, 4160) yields 0.061 mag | 5.25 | 9.13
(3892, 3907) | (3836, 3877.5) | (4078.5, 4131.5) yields -0.169 mag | 4.54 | 9.27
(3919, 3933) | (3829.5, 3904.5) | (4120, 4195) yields 0.288 mag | 4.83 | 9.11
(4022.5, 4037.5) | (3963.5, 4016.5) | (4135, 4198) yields -0.135 mag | 7.5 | 9.1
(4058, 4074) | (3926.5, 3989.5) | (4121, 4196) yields -0.217 mag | 5.13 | 9.1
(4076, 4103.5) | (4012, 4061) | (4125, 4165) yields 0.009 mag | 9.31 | 8.94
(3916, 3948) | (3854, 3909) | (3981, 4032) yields 0.455 mag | 5.42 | 9.12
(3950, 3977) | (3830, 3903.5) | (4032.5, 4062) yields 0.397 mag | 4.82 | 9.18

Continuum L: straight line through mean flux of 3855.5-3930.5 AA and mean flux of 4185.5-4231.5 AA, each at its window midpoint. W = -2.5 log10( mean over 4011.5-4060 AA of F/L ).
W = -0.248 mag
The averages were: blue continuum 5.55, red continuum 9.67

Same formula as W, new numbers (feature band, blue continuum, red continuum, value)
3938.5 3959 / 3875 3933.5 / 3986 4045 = 0.16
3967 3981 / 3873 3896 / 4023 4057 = 0.50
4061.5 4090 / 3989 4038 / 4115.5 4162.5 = 0.00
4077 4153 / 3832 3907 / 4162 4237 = -0.11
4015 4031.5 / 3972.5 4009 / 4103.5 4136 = -0.12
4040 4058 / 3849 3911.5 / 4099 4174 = -0.21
